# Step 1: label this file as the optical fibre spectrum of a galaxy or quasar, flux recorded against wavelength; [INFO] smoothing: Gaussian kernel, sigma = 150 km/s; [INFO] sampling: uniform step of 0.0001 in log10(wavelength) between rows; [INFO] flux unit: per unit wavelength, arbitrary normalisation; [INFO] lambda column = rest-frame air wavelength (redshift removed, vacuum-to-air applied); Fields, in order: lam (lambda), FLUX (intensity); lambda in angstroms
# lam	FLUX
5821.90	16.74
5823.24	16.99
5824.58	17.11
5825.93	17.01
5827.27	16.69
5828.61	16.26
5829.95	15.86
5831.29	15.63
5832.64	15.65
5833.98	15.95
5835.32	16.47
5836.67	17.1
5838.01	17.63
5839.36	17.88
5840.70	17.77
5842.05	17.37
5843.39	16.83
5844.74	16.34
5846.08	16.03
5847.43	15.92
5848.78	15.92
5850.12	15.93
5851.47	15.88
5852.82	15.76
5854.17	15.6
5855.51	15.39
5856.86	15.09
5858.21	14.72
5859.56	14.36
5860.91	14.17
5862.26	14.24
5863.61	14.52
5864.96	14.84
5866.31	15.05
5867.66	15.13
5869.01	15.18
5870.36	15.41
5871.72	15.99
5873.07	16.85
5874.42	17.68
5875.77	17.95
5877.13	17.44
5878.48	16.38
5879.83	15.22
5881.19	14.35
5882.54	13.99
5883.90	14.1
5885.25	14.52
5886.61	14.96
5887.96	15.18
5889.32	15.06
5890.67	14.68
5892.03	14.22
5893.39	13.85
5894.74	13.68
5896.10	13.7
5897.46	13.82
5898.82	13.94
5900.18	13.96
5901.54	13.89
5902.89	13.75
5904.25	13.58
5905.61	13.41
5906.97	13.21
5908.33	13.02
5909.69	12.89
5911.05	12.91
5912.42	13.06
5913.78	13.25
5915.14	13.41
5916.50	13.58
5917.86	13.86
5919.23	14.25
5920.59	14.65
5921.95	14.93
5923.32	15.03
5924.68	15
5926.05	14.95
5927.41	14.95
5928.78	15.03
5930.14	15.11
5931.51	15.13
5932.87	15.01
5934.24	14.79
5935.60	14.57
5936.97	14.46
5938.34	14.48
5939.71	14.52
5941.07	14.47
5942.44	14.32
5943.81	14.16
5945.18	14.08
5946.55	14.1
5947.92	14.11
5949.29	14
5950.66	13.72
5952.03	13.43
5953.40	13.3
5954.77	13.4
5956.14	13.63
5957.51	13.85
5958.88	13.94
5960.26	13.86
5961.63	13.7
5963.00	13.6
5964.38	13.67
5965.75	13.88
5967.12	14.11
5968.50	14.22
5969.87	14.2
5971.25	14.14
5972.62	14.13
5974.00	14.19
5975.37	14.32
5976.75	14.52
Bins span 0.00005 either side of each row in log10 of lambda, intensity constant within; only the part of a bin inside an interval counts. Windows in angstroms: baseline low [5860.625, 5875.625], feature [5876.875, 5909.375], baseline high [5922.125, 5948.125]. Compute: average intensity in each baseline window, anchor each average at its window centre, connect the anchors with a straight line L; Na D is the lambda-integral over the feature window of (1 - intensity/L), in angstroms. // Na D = 2.0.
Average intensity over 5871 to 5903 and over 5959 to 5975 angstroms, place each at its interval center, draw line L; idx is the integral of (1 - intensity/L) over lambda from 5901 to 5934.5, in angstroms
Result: 1.13 angstroms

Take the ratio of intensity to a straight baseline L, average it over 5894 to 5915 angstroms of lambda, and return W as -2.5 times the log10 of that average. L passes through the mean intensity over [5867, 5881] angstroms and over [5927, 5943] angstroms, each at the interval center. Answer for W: 0.15 mag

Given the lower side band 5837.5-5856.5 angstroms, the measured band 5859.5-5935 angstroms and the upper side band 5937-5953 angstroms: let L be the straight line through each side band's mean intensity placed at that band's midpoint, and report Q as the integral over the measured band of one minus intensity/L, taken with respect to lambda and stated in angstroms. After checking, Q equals 3.2 angstroms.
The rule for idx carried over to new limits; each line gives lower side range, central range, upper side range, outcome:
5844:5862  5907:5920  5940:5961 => 1.0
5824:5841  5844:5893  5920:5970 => 1.6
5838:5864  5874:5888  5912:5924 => -0.5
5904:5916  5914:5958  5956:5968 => -2.7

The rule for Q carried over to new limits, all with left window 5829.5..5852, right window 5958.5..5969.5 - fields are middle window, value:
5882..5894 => 0.8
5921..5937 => -0.3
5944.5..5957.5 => 0.4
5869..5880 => -0.6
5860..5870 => 0.8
